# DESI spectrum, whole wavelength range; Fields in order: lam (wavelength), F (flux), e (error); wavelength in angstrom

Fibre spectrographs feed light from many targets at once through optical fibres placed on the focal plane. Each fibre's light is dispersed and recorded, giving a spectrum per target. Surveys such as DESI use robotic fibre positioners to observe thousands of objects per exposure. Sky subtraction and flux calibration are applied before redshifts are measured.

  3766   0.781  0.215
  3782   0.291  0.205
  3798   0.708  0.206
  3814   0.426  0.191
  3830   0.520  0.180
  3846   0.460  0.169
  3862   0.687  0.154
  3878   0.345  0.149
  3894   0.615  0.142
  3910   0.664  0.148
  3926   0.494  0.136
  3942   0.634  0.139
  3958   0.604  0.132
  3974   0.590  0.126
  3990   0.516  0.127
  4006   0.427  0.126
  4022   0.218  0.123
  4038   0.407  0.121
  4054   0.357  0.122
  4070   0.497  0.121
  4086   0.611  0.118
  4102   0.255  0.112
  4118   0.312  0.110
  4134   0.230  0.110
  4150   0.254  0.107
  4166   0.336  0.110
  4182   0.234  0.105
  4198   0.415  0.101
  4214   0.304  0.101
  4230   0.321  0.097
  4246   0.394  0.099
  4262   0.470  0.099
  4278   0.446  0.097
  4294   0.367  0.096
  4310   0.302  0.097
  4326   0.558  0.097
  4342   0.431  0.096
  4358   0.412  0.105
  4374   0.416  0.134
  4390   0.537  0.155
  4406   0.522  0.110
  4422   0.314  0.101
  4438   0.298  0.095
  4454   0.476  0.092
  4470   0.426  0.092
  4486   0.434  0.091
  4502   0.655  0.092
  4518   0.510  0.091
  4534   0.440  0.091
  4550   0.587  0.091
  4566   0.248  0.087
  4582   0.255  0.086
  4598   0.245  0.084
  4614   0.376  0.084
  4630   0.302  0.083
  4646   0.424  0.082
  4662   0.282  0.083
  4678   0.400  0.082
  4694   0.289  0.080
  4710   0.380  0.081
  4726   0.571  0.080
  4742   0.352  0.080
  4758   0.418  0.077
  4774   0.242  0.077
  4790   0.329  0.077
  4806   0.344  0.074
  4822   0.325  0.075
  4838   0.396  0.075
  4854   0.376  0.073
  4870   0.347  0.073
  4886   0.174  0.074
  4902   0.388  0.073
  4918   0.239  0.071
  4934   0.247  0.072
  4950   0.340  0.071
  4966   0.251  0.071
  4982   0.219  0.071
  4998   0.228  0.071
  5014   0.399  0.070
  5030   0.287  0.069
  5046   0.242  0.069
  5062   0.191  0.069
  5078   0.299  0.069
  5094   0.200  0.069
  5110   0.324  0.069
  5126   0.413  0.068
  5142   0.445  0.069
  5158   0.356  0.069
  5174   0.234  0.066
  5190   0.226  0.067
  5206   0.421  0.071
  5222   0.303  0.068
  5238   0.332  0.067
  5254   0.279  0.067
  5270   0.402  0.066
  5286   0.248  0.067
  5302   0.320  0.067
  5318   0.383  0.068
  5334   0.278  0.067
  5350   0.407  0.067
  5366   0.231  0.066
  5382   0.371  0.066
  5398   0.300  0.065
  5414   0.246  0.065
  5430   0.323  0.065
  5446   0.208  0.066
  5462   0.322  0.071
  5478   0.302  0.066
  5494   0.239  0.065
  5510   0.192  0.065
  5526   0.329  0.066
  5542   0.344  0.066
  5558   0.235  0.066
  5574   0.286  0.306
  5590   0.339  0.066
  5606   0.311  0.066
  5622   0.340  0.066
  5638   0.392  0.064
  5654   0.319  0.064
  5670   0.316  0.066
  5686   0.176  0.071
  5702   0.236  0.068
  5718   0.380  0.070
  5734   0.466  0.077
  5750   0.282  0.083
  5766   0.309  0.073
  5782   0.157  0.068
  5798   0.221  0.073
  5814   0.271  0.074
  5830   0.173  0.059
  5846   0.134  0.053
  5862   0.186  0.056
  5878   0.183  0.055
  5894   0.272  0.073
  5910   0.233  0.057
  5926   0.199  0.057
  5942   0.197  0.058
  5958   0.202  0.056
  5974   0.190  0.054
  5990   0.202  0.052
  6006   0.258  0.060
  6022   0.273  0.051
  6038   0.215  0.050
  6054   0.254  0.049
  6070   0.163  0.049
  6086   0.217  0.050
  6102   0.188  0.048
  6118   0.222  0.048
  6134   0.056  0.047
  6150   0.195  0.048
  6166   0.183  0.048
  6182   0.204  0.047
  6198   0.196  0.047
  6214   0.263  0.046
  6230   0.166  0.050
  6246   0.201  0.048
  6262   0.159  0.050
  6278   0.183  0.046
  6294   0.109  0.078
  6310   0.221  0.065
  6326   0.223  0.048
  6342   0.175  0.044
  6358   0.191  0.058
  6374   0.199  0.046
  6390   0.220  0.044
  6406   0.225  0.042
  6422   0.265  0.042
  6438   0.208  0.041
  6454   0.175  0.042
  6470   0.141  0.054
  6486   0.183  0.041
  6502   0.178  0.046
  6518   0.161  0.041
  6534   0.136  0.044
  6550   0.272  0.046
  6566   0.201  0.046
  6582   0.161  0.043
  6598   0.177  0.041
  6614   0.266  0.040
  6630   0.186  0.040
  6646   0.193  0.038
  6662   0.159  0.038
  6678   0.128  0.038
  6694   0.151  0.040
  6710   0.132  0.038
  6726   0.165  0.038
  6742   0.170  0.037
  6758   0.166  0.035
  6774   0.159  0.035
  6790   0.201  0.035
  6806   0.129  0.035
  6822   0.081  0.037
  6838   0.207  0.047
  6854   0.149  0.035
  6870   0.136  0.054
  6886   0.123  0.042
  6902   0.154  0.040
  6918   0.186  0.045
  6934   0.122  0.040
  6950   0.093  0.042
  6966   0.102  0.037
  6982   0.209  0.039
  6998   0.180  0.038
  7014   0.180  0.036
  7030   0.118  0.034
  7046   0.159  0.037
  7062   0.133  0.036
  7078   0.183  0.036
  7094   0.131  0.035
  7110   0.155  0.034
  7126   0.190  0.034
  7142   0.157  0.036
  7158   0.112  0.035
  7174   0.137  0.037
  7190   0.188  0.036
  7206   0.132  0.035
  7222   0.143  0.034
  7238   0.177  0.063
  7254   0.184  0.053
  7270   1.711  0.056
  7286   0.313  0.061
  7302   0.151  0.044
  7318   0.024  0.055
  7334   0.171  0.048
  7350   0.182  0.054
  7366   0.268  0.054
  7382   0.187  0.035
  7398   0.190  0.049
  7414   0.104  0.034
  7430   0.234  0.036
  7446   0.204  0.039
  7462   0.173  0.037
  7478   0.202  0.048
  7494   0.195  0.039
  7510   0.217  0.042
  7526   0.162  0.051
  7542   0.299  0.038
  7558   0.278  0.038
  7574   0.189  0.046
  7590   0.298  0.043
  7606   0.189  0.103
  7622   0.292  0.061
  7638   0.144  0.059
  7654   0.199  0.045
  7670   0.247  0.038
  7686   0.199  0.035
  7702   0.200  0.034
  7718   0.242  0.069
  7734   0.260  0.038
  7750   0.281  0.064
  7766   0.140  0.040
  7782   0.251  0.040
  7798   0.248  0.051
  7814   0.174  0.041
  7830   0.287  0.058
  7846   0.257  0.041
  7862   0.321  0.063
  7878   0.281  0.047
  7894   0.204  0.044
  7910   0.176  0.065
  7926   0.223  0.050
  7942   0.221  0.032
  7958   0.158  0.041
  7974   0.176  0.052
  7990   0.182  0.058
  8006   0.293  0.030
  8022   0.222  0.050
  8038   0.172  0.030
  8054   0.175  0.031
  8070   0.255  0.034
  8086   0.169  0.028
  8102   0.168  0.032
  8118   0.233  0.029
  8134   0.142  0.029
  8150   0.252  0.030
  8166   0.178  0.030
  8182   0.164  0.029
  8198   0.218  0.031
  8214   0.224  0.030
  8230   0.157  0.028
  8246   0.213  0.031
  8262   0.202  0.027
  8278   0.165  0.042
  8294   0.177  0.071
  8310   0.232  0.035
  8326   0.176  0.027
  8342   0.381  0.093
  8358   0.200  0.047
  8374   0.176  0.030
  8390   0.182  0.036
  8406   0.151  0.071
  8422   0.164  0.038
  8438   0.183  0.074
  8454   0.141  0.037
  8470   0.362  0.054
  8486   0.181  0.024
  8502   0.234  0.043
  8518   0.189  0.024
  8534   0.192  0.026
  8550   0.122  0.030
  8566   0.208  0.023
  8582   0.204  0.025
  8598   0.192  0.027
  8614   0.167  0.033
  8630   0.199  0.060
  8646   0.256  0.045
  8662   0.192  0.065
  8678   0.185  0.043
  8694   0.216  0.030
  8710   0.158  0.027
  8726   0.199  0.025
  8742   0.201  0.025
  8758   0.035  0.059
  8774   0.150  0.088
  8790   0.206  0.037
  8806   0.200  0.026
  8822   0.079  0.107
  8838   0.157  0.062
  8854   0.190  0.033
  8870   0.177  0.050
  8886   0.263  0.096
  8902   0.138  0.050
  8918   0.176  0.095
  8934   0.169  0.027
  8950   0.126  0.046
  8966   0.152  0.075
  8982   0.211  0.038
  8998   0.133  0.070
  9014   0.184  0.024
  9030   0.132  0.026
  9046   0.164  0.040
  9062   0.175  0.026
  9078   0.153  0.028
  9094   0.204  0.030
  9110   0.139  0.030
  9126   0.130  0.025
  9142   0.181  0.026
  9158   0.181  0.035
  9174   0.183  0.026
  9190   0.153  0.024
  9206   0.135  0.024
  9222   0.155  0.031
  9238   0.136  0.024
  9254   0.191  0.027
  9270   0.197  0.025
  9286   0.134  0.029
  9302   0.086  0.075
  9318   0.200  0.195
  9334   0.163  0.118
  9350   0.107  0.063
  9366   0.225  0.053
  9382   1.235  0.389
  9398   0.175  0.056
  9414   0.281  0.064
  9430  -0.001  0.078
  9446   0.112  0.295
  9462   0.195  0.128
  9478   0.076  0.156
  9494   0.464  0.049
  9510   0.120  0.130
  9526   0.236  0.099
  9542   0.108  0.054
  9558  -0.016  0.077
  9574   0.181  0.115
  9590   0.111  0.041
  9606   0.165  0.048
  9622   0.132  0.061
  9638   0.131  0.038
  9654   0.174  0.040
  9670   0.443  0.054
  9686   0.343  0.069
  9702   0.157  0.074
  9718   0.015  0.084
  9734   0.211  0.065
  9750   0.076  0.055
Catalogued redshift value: 0.95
